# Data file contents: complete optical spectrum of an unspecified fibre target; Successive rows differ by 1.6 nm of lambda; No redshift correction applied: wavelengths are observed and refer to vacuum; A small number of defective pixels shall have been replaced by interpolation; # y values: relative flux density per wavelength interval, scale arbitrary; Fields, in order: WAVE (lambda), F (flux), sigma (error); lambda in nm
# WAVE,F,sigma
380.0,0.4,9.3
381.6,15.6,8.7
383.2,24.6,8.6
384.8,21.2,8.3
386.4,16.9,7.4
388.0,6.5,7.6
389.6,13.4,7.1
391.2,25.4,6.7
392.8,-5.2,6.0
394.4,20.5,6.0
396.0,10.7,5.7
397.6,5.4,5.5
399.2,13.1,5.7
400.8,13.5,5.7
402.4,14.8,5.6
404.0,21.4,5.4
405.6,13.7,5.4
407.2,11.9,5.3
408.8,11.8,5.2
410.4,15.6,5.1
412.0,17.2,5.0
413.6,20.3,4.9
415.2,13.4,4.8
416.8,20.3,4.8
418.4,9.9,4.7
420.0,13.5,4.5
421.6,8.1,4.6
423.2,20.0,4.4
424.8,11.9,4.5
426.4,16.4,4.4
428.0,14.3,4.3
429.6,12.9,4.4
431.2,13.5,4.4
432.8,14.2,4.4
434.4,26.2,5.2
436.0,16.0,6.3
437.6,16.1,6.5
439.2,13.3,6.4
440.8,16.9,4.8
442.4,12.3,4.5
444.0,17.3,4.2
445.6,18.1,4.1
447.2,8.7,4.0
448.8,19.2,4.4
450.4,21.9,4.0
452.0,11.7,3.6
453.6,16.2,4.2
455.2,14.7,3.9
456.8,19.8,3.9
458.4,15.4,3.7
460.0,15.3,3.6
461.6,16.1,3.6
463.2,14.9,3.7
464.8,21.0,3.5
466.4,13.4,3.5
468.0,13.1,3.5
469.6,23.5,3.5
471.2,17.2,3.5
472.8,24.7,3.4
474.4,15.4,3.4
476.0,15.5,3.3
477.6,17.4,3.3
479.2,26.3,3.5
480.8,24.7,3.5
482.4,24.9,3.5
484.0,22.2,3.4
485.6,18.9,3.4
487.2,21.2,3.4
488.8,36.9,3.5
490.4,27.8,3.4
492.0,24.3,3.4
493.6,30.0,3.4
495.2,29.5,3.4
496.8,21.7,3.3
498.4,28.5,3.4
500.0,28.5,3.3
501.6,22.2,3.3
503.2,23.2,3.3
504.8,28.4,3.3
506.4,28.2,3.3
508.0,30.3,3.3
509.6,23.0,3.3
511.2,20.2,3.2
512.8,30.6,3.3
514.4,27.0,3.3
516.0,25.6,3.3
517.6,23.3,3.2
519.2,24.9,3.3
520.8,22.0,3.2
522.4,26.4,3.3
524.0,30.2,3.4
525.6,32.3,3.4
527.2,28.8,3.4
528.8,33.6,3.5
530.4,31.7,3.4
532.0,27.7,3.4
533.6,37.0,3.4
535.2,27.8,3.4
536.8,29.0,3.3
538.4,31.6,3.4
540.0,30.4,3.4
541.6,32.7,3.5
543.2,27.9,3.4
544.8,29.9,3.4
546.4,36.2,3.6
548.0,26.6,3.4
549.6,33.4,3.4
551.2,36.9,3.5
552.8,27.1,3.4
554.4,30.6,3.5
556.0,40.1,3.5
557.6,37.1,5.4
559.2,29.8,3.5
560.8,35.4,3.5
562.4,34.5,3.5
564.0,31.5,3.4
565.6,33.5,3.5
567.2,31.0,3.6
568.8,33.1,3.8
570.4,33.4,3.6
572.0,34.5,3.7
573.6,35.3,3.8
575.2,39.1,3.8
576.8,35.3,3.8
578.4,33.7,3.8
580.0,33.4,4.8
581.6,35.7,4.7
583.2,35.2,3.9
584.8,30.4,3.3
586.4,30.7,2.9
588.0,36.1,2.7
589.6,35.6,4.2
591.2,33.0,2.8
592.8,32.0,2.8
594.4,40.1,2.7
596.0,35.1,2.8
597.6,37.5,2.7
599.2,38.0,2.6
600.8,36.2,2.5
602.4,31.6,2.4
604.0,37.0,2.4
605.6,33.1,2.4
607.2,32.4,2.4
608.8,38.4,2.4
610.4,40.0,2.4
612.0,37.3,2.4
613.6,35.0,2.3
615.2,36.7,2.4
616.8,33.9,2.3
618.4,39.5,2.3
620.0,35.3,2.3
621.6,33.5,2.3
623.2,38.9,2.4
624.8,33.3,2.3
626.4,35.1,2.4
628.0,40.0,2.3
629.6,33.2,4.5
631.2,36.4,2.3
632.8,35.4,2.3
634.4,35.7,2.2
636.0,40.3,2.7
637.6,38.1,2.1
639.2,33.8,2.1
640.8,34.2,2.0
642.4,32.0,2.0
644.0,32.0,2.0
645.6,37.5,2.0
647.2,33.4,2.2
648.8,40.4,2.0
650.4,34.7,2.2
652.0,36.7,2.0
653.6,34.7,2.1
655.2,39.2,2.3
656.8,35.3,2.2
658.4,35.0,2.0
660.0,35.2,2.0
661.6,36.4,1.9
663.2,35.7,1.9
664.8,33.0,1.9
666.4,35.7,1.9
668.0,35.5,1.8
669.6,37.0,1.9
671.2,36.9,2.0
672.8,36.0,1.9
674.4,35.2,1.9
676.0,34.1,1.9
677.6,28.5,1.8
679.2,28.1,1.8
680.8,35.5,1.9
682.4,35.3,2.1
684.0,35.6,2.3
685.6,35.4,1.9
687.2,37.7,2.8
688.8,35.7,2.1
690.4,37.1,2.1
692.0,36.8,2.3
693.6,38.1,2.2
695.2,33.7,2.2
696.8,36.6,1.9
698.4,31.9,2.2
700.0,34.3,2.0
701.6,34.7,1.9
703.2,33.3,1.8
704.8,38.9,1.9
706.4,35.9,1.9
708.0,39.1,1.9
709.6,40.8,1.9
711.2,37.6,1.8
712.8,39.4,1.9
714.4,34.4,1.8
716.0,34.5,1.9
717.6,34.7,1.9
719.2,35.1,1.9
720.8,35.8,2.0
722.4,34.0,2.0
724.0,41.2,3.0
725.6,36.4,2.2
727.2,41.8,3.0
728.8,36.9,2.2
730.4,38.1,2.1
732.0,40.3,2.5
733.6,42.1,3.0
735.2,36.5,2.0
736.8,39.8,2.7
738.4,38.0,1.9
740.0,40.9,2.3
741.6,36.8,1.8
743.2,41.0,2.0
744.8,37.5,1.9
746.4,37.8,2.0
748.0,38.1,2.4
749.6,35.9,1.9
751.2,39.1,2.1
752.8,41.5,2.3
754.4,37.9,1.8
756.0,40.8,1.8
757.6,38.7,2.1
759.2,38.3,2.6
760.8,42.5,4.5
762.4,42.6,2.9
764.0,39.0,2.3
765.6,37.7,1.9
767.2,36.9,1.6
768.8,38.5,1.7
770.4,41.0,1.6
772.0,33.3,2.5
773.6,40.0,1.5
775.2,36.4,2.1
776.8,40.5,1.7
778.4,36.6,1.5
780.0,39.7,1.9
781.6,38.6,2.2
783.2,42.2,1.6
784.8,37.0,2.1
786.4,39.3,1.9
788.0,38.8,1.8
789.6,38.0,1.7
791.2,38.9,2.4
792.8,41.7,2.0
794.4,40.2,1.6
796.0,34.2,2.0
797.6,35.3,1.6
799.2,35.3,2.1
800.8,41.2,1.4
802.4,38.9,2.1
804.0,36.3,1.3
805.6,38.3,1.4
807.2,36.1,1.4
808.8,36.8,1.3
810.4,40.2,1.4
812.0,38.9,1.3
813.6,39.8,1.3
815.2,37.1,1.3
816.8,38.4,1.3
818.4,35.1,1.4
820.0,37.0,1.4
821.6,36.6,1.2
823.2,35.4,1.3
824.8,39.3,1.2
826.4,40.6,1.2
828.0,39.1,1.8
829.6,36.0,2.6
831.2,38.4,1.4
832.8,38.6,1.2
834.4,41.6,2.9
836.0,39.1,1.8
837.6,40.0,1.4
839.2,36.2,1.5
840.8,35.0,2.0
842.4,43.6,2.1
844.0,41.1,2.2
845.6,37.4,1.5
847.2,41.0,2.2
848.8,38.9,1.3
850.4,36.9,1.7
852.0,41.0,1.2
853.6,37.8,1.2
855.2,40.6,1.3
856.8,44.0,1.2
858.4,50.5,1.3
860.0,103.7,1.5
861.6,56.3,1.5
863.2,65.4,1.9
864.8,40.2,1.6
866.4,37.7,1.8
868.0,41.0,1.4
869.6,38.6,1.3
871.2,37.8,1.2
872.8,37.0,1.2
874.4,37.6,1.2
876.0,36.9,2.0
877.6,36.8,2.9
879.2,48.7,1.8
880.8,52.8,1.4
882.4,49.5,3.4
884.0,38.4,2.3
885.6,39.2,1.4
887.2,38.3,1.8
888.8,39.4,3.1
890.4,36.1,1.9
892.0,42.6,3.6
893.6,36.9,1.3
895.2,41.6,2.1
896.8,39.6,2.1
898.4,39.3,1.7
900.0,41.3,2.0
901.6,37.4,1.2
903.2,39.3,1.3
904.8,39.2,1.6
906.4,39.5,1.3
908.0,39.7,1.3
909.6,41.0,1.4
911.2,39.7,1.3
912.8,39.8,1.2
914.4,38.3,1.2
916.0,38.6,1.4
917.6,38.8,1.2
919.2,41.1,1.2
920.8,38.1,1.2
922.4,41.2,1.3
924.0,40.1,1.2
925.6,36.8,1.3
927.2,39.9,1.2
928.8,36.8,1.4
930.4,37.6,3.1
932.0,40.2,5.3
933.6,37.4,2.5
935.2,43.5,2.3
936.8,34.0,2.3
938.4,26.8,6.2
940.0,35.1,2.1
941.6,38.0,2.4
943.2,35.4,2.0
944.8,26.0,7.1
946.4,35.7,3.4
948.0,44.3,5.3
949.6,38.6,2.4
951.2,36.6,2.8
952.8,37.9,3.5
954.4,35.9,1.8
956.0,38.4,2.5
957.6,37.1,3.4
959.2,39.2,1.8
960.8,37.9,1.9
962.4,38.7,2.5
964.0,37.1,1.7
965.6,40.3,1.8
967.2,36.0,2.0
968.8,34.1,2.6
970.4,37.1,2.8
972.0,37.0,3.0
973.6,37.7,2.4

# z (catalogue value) 0.31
